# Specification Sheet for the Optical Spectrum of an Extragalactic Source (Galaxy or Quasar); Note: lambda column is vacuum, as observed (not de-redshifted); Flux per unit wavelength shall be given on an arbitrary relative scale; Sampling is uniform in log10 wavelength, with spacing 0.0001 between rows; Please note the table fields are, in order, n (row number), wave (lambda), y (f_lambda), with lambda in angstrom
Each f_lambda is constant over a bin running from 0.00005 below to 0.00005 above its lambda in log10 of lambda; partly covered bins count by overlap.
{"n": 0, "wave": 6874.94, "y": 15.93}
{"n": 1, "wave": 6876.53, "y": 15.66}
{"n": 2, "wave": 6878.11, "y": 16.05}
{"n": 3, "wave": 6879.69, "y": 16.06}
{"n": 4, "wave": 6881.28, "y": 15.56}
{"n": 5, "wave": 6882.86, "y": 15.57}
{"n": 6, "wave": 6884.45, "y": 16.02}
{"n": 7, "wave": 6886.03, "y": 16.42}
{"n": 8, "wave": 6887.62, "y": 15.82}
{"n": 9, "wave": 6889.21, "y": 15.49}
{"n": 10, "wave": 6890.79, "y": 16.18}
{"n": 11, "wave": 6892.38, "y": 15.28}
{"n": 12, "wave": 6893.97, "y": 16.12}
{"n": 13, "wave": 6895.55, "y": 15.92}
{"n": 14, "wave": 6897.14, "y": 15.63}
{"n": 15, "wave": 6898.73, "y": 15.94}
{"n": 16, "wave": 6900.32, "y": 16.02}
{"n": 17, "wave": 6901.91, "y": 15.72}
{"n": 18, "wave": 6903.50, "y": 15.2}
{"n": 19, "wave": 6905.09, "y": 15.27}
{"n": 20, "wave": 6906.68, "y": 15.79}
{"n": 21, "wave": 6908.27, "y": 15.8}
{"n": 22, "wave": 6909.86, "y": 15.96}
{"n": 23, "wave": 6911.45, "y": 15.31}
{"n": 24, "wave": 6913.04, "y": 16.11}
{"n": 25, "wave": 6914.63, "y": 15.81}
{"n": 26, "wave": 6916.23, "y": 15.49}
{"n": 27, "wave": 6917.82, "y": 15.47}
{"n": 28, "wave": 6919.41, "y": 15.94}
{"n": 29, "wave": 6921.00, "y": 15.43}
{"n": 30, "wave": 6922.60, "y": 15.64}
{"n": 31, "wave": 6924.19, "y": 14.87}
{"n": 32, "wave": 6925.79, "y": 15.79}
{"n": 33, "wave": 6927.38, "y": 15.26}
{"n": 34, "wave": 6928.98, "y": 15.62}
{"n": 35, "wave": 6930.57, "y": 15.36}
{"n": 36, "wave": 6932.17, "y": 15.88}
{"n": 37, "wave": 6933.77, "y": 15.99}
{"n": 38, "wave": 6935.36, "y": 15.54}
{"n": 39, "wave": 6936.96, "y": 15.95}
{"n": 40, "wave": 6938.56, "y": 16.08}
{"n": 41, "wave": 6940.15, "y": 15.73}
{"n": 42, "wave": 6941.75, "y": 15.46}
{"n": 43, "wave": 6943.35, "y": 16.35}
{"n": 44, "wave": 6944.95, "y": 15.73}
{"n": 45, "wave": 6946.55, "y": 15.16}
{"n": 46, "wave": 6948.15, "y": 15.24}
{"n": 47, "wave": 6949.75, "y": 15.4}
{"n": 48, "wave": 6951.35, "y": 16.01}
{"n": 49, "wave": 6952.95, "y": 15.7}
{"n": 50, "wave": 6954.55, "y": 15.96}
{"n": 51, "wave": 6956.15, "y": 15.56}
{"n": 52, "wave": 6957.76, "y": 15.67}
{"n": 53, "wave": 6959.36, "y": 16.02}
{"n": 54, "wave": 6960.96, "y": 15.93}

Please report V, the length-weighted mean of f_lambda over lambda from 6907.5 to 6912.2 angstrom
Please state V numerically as 15.7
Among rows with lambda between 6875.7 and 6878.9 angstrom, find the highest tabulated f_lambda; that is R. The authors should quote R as 16.05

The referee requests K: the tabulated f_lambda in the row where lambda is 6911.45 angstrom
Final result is 15.31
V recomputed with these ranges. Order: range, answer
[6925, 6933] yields 15.6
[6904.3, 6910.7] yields 15.7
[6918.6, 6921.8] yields 15.7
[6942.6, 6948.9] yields 15.6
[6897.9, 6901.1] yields 16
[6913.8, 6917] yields 15.6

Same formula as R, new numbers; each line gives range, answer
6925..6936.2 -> 15.99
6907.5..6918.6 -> 16.11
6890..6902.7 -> 16.18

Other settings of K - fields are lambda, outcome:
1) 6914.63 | 15.81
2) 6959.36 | 16.02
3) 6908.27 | 15.8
